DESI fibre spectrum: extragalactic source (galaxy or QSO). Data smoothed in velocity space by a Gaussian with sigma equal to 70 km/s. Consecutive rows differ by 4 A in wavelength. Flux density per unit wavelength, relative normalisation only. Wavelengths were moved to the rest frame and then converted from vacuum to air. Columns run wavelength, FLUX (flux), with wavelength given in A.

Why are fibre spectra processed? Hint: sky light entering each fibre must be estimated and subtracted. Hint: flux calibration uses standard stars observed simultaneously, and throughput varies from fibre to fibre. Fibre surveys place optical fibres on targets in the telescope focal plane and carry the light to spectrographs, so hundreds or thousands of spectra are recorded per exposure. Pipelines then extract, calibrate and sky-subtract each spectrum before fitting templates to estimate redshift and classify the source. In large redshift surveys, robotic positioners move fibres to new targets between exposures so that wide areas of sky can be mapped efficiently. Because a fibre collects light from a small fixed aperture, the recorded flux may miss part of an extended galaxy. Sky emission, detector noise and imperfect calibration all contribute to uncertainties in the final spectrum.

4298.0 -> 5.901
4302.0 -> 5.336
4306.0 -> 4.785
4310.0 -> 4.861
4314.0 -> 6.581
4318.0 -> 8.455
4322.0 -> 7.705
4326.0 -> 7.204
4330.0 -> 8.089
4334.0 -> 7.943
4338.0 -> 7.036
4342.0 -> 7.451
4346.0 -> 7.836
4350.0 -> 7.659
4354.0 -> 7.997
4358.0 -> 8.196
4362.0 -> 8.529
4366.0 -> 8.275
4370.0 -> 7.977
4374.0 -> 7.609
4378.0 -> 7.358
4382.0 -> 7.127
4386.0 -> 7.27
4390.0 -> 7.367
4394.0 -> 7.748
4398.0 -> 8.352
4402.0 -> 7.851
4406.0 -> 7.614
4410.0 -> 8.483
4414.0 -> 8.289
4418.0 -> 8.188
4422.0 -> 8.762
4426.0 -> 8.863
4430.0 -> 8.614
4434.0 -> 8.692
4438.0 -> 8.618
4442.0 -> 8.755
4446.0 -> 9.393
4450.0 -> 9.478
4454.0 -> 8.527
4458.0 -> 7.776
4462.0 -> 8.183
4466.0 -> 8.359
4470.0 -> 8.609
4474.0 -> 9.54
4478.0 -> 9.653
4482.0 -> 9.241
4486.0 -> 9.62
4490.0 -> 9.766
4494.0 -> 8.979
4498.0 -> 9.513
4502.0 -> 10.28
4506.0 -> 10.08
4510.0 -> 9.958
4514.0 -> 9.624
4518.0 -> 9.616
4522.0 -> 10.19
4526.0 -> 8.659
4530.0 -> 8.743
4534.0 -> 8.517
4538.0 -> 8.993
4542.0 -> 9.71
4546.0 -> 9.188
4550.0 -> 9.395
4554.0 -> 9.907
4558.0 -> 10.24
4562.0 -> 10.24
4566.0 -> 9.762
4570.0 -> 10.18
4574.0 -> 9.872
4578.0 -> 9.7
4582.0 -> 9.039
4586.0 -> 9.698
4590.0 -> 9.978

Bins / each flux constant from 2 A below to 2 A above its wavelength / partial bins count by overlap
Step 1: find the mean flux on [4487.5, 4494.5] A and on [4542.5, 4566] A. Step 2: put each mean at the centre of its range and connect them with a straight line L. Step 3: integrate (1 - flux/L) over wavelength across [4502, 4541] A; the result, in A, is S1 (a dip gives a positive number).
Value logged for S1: 0.8 A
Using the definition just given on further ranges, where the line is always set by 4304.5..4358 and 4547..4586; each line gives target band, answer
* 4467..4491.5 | -1.4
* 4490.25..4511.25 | -1.5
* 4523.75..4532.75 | 0.6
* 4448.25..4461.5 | 0.1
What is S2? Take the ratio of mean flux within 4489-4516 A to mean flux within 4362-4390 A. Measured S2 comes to 1.27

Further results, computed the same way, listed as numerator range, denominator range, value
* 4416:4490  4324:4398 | 1.15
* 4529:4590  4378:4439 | 1.18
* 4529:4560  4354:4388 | 1.20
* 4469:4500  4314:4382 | 1.21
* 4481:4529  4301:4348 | 1.38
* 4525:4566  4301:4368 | 1.28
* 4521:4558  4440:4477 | 1.06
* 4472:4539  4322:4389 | 1.23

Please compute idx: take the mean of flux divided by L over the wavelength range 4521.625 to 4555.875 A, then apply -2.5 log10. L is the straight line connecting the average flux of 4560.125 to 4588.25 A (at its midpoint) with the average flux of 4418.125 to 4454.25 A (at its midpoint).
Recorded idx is 0.04 mag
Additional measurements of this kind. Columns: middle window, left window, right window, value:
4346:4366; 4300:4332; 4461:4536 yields -0.12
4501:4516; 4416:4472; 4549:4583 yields -0.08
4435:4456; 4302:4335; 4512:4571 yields -0.07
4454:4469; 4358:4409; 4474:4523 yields 0.11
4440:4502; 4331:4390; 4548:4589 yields -0.03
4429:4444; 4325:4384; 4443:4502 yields 0.00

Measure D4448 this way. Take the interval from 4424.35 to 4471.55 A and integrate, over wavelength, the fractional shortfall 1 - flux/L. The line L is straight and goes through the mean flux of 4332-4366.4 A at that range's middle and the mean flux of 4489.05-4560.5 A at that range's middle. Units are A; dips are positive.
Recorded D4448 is 0.7 A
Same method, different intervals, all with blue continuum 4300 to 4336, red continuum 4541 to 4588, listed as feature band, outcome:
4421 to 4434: -1.03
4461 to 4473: 0.10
